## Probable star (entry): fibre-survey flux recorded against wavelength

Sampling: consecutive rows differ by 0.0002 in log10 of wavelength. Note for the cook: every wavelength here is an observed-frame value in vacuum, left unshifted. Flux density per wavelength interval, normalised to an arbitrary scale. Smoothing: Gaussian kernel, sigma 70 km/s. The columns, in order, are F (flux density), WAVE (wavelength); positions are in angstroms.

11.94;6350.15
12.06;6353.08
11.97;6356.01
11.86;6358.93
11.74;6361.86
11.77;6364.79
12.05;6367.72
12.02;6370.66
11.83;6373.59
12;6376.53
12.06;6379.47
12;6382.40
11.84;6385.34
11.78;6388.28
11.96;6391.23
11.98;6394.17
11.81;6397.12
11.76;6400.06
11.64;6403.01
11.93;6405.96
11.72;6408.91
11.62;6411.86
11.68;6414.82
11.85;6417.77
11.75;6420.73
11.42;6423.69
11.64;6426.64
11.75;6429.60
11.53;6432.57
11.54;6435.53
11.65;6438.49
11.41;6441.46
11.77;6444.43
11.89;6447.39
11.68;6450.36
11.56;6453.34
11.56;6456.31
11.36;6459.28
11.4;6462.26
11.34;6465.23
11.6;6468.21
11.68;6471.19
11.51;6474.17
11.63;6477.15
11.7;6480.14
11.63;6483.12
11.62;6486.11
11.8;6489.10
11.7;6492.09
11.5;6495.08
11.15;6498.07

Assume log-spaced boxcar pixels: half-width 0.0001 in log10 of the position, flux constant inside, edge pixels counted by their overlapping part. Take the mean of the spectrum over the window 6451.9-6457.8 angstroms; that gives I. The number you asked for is 11.6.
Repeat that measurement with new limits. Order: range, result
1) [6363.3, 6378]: 11.9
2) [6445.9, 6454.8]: 11.7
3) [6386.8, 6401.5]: 11.9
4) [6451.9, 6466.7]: 11.5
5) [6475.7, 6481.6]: 11.7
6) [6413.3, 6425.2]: 11.7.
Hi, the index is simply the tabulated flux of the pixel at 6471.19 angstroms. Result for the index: 11.68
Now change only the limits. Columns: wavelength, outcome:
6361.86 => 11.74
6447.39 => 11.89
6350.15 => 11.94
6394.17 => 11.98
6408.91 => 11.72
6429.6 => 11.75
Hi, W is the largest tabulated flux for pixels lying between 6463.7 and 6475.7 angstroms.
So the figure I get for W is 11.68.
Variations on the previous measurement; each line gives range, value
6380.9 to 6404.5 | 12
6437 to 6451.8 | 11.89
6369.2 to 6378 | 12.02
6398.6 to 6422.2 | 11.93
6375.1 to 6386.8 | 12.06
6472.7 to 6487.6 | 11.7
